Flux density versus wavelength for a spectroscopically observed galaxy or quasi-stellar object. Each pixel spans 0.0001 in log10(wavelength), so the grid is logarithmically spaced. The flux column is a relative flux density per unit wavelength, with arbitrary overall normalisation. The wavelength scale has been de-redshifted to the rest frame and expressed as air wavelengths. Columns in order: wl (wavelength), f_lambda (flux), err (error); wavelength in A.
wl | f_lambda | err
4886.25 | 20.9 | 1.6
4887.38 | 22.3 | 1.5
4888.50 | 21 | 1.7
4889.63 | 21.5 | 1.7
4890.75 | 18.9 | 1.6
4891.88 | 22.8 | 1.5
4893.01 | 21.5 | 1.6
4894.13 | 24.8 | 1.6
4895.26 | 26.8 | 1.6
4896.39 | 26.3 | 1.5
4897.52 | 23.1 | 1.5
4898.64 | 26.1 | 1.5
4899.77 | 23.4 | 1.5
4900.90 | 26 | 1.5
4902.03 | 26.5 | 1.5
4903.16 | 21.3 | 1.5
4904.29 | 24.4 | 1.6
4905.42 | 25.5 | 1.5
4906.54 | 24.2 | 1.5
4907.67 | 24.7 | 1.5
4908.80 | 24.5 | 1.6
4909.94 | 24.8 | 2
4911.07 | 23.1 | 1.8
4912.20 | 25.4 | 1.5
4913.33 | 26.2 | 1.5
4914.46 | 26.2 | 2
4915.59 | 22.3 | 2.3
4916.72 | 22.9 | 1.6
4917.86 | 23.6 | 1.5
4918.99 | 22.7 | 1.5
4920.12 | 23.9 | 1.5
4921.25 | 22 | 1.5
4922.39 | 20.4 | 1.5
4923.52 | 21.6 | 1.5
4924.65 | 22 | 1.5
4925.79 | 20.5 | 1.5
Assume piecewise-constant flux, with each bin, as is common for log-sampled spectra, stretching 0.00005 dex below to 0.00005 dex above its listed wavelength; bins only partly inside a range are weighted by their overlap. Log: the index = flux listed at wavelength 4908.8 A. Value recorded 24.5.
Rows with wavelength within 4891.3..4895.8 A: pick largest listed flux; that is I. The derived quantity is 26.8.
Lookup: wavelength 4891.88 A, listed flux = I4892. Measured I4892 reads 22.8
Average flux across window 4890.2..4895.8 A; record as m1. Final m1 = 22.9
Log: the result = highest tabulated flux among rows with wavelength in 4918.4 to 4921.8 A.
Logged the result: 23.9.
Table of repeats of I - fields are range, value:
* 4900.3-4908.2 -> 26.5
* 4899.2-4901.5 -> 26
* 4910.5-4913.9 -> 26.2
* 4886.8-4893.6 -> 22.8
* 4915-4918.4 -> 23.6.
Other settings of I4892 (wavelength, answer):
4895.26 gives 26.8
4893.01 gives 21.5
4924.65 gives 22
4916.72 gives 22.9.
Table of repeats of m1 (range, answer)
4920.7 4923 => 21.2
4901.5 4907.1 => 24.4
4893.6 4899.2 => 25.4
